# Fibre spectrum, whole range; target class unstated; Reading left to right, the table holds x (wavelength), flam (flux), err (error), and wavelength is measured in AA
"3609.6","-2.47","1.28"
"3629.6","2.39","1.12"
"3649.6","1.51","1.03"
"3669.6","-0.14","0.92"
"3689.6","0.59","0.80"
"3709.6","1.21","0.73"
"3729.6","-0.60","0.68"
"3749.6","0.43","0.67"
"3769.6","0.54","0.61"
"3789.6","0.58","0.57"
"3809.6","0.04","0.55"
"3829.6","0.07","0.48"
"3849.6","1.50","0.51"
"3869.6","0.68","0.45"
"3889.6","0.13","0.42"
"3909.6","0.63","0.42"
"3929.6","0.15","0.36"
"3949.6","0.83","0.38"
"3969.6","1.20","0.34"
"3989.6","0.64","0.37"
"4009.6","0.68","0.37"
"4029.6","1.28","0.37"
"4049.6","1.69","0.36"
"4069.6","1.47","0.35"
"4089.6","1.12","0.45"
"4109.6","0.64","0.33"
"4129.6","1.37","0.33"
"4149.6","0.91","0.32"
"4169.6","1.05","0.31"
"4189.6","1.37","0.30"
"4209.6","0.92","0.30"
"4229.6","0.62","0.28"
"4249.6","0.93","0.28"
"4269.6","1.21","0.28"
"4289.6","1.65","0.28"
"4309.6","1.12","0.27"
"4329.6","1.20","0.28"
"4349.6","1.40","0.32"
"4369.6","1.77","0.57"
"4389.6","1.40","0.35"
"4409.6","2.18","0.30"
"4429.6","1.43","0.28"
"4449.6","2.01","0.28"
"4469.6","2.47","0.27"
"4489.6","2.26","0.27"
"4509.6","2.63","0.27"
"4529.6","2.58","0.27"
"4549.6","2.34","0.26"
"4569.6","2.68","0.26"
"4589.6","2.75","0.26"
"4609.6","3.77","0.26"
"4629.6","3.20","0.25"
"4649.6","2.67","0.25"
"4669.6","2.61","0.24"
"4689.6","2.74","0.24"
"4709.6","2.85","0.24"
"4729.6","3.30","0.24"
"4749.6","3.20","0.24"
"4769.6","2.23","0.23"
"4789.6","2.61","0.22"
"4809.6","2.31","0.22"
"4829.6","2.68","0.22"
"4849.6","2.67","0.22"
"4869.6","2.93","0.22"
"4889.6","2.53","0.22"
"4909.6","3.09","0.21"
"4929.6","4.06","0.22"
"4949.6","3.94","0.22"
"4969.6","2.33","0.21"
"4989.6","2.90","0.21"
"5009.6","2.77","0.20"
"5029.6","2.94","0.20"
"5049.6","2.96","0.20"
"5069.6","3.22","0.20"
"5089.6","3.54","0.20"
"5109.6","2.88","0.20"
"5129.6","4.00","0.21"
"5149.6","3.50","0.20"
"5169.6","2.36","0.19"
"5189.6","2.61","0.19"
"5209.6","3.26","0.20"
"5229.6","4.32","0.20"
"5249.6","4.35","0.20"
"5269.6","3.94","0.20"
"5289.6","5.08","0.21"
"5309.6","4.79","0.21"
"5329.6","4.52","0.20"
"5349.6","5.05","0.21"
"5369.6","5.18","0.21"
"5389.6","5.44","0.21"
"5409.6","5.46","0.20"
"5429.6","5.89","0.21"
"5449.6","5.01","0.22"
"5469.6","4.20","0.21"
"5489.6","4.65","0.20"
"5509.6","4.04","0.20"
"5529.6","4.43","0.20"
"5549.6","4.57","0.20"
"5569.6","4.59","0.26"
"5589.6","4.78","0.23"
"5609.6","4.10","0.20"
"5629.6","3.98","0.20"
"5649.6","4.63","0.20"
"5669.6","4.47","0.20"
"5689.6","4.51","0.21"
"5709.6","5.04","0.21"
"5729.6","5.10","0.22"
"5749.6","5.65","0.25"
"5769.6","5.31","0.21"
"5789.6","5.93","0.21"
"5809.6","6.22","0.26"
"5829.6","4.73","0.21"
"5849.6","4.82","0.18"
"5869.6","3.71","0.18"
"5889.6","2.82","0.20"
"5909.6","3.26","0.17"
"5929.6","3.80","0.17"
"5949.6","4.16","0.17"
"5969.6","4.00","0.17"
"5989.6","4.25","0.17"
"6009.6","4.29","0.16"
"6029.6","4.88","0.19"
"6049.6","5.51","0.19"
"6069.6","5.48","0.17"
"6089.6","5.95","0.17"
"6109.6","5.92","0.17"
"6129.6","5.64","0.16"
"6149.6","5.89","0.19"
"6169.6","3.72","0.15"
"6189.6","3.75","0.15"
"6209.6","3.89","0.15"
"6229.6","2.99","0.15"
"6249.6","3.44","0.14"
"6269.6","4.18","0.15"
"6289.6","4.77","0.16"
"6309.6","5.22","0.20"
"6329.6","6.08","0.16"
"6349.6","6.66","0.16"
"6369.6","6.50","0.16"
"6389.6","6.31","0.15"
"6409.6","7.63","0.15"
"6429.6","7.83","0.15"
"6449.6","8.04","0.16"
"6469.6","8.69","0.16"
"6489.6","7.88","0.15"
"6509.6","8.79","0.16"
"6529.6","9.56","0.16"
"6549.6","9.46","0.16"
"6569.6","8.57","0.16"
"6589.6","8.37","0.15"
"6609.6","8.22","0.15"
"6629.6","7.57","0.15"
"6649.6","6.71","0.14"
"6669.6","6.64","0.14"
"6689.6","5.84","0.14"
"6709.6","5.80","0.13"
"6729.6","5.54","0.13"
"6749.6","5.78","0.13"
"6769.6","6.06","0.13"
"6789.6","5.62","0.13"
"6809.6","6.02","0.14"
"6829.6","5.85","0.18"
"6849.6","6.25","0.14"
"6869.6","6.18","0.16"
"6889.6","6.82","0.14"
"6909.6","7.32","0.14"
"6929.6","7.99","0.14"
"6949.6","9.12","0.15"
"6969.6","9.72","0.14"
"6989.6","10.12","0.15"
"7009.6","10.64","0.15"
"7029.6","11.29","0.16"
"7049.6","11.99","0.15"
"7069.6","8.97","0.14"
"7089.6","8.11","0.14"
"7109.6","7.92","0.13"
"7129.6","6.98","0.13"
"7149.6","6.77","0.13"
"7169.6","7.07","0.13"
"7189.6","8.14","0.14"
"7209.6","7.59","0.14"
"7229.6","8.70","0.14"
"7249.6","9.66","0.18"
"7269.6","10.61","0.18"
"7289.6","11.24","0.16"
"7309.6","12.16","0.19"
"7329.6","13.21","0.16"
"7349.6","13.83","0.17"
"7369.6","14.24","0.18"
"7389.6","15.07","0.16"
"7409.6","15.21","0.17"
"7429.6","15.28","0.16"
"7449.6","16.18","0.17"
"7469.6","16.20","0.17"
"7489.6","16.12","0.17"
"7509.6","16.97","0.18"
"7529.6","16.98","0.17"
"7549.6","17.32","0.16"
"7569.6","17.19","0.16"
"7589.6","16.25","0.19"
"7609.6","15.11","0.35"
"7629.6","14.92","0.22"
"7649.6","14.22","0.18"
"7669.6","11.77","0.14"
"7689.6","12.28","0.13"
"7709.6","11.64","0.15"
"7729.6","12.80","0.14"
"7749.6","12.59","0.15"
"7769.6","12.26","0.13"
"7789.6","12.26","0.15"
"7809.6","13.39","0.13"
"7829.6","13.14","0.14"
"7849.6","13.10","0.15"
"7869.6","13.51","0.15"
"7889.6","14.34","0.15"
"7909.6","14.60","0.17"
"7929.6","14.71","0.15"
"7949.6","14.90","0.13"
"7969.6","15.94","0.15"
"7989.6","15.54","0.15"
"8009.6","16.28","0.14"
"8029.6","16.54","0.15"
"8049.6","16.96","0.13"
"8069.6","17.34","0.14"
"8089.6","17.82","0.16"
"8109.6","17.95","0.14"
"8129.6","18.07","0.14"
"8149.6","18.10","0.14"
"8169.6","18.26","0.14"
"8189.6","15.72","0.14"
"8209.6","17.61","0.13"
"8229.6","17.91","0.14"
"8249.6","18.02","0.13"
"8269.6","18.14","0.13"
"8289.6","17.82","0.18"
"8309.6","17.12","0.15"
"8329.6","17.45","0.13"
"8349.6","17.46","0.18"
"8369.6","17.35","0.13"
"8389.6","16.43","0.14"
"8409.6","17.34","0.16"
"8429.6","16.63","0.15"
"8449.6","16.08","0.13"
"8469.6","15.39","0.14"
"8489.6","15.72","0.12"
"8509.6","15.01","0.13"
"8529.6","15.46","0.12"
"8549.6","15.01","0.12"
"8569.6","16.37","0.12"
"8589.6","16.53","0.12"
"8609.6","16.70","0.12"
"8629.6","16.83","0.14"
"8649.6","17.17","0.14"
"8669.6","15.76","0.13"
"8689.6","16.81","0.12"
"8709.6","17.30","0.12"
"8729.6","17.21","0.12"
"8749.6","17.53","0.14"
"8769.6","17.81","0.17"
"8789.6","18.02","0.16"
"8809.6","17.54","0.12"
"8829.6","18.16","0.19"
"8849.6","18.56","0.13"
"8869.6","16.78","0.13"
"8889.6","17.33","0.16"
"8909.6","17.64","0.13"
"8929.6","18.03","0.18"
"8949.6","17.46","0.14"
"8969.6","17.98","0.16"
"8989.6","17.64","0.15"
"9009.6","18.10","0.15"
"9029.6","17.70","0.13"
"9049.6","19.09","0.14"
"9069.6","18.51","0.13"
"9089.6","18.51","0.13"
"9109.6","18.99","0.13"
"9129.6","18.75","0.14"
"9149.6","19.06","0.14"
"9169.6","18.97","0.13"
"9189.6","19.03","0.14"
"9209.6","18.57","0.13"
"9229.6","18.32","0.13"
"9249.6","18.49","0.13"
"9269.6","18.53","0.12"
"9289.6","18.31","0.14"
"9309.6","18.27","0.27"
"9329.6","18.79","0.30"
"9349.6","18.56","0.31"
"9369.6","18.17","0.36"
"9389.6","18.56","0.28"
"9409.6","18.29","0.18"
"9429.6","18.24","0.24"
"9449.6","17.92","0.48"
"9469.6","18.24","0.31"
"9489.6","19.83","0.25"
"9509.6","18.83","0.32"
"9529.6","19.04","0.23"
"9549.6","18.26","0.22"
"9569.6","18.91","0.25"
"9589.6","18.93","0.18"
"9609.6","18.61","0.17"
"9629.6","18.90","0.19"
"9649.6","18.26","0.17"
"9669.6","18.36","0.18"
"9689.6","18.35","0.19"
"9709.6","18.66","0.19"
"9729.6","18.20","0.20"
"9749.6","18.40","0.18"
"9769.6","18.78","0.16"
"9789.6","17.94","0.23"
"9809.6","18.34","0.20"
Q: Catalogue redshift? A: 0.000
